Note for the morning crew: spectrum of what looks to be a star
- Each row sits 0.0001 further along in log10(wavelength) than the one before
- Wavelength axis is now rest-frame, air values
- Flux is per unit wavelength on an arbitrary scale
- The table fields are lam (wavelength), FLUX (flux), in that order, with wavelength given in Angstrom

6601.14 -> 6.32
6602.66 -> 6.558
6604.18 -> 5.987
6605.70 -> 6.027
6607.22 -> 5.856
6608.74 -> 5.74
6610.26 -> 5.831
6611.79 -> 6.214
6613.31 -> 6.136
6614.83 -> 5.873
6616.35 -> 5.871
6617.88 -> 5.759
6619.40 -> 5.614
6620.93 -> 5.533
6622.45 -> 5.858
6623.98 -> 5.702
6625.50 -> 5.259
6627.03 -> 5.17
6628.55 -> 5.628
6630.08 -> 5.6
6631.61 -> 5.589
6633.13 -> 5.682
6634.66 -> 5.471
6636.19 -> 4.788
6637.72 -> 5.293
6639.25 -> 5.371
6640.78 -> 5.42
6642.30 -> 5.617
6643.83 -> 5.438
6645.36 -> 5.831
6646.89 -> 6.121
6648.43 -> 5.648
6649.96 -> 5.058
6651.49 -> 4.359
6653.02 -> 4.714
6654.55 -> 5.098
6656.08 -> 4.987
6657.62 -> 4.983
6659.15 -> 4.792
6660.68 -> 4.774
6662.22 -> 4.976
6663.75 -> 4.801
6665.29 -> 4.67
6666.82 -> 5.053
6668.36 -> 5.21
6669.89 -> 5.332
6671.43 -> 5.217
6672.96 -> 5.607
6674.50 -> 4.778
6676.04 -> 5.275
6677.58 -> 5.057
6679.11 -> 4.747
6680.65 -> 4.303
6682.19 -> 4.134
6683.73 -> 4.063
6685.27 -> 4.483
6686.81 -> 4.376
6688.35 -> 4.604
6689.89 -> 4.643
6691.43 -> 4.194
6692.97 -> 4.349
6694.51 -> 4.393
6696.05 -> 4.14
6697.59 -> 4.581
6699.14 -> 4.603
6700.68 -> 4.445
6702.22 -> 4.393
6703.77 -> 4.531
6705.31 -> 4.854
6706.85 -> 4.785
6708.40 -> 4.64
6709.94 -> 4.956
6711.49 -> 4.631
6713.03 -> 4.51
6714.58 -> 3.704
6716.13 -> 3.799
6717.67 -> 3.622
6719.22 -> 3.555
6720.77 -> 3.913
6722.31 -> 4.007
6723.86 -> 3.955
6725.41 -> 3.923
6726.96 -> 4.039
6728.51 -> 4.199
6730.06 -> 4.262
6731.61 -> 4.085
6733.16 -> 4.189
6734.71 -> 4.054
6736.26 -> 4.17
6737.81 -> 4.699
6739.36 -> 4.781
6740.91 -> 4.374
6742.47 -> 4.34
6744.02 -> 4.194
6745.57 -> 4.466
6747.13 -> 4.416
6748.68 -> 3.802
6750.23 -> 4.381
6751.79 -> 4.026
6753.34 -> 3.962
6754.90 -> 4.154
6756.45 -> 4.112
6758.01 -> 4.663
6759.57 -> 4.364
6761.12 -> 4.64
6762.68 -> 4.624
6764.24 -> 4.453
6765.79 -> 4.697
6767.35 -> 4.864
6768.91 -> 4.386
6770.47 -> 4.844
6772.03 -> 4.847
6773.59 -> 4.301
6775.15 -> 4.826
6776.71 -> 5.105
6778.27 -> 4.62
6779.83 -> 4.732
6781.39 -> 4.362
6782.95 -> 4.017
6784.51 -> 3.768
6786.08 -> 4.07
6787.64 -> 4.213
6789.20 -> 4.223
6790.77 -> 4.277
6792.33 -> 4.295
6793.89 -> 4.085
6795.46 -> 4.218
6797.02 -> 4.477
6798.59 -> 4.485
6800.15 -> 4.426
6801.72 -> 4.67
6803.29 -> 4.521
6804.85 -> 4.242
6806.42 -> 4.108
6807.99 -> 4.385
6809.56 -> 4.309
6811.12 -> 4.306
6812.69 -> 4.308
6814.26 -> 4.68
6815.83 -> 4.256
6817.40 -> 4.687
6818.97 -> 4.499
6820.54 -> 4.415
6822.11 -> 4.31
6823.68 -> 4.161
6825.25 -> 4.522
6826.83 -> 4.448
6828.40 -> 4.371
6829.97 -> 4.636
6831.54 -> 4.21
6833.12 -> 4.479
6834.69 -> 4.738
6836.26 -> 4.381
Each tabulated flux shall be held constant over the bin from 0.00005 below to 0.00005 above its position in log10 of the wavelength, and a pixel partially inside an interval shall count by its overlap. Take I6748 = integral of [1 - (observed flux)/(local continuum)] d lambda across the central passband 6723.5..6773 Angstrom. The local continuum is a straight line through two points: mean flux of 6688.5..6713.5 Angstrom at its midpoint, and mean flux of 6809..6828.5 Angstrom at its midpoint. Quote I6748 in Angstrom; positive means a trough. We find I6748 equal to 1.57 Angstrom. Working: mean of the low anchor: 4.54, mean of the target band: 4.35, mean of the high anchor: 4.41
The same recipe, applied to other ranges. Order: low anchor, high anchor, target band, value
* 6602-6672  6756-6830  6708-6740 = 4.66 Angstrom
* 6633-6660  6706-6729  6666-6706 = -0.23 Angstrom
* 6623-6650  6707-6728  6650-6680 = 0.20 Angstrom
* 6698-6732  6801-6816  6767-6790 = -0.70 Angstrom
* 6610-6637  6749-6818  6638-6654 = 0.33 Angstrom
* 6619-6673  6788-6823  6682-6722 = 4.99 Angstrom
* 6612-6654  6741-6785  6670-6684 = 0.80 Angstrom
